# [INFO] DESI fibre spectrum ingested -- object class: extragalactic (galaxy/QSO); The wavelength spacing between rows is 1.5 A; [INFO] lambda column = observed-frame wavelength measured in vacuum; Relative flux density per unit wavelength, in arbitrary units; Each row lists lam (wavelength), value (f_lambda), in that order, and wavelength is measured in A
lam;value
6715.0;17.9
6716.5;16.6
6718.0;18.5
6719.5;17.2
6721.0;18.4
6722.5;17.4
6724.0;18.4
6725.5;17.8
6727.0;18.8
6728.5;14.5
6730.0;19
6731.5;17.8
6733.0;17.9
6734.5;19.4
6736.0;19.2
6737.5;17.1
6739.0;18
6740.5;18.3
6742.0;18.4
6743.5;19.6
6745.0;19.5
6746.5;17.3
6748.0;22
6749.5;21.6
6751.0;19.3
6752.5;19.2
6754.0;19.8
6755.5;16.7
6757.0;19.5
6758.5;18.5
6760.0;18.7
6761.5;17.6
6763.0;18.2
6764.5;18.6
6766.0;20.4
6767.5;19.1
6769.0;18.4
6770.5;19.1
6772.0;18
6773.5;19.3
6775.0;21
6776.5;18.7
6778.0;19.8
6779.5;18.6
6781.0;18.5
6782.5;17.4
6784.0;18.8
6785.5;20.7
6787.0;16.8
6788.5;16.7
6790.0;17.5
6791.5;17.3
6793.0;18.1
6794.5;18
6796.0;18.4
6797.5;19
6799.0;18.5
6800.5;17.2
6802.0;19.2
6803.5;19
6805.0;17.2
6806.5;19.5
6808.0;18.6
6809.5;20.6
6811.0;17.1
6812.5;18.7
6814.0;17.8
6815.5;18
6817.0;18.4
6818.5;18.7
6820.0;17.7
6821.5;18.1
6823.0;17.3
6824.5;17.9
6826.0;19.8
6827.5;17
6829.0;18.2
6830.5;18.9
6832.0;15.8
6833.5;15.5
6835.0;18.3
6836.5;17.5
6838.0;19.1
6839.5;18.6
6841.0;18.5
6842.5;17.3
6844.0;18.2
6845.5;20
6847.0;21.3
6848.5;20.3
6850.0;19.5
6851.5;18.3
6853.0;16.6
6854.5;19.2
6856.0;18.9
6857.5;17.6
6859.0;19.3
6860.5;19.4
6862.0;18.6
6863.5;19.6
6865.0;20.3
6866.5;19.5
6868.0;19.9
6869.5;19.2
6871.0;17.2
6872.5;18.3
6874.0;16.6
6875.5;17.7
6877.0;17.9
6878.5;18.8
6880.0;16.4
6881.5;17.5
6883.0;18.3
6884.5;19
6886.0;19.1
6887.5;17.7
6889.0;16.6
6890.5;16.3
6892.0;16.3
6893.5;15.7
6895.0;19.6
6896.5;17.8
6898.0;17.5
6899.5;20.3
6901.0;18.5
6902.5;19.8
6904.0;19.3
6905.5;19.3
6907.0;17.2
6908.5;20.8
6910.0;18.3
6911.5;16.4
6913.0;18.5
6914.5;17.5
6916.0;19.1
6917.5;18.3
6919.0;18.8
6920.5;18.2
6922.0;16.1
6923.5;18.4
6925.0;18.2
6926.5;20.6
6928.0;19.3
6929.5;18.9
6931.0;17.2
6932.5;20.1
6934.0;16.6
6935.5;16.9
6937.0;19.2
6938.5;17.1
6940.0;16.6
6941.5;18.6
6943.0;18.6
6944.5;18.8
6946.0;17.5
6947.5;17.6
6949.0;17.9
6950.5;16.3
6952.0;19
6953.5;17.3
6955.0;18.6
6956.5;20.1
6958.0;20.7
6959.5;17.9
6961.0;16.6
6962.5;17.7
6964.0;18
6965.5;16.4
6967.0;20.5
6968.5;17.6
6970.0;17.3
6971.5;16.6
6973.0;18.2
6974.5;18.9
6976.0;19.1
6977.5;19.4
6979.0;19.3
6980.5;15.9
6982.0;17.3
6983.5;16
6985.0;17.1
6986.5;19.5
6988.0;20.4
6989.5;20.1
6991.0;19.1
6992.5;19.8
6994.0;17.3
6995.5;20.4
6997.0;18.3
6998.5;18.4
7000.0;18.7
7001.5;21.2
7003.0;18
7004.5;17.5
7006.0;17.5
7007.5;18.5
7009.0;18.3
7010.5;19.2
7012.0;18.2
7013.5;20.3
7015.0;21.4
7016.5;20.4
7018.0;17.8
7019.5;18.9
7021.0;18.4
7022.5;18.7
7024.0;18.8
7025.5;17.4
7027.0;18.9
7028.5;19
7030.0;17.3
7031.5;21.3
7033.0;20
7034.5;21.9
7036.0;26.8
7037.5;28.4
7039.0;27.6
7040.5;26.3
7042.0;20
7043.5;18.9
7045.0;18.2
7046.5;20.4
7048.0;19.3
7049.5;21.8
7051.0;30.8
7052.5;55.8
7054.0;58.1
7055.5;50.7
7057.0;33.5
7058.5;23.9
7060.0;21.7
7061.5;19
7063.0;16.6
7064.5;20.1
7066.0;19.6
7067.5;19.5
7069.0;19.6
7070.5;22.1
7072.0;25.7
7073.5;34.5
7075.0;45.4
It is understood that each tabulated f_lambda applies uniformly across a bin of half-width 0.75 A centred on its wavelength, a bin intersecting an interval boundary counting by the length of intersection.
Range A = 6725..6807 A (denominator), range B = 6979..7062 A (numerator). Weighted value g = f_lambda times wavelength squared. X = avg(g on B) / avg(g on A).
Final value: 1.3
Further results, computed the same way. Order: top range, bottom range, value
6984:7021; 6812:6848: 1.10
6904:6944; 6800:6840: 1.04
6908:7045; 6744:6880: 1.07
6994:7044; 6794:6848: 1.16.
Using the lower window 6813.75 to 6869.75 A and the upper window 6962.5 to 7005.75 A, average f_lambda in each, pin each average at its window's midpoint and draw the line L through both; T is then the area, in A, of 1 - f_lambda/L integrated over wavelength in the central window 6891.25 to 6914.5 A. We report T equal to 0.2 A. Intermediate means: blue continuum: 18.5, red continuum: 18.4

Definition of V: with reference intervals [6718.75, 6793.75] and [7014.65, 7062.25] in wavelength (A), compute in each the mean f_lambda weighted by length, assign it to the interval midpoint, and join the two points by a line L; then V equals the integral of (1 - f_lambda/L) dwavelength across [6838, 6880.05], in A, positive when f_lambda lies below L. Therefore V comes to 4.2 A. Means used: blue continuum 18.6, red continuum 24.8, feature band 18.7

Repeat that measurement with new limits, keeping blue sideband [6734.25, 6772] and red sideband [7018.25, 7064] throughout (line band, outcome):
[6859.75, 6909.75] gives 7.5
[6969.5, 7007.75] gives 8.5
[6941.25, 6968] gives 5.6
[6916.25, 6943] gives 5.1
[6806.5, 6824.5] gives 1.7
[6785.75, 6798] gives 1.2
